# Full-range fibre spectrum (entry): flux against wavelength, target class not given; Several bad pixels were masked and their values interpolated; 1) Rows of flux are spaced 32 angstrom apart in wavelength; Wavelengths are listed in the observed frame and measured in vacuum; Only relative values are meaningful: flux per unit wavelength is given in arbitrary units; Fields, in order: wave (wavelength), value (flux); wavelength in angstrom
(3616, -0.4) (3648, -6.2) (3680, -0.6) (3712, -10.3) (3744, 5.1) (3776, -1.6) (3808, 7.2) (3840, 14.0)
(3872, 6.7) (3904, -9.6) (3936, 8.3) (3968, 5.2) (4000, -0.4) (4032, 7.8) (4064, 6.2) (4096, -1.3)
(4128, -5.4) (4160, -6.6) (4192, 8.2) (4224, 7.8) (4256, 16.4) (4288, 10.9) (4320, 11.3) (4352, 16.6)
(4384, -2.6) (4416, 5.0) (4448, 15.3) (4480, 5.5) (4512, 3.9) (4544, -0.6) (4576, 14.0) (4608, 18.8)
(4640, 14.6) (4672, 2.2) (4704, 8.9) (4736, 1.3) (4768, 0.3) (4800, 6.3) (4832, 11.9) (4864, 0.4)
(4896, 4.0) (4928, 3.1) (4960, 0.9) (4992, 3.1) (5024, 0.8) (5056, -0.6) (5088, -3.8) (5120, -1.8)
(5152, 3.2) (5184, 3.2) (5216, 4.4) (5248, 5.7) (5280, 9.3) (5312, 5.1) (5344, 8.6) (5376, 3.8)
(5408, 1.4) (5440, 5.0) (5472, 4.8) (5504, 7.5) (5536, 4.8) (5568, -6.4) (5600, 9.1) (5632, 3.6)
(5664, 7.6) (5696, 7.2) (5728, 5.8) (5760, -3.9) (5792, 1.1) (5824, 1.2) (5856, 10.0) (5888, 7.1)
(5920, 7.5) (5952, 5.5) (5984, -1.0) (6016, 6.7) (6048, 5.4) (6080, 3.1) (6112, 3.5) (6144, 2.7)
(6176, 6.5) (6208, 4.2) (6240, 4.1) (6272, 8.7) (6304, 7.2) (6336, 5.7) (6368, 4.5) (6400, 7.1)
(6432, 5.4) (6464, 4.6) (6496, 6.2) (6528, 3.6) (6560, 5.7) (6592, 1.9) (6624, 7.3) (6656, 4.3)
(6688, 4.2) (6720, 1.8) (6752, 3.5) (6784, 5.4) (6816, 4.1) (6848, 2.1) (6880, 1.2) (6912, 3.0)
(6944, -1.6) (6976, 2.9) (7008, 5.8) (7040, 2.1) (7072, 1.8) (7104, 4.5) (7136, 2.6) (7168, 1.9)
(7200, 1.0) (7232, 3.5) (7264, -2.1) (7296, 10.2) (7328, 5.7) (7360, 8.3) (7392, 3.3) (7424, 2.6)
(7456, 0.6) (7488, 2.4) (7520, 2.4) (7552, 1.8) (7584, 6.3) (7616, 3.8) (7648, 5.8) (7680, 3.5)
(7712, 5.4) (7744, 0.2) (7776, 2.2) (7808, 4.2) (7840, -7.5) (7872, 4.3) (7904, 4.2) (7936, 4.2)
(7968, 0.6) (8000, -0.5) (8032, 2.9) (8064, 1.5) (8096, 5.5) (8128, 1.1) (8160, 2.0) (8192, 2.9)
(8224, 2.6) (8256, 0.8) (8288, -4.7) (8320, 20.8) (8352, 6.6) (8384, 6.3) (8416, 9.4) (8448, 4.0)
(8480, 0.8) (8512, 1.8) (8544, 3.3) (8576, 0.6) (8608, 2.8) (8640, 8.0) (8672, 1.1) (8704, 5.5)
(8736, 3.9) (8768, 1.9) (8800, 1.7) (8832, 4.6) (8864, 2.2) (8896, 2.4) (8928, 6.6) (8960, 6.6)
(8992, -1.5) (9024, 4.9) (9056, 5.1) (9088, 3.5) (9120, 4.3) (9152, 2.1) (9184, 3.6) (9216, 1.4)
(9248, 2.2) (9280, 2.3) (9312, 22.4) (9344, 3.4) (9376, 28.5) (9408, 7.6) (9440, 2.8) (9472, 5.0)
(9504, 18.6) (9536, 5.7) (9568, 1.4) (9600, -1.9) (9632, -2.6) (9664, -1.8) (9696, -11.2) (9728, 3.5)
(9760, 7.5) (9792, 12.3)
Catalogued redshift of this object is 1.231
